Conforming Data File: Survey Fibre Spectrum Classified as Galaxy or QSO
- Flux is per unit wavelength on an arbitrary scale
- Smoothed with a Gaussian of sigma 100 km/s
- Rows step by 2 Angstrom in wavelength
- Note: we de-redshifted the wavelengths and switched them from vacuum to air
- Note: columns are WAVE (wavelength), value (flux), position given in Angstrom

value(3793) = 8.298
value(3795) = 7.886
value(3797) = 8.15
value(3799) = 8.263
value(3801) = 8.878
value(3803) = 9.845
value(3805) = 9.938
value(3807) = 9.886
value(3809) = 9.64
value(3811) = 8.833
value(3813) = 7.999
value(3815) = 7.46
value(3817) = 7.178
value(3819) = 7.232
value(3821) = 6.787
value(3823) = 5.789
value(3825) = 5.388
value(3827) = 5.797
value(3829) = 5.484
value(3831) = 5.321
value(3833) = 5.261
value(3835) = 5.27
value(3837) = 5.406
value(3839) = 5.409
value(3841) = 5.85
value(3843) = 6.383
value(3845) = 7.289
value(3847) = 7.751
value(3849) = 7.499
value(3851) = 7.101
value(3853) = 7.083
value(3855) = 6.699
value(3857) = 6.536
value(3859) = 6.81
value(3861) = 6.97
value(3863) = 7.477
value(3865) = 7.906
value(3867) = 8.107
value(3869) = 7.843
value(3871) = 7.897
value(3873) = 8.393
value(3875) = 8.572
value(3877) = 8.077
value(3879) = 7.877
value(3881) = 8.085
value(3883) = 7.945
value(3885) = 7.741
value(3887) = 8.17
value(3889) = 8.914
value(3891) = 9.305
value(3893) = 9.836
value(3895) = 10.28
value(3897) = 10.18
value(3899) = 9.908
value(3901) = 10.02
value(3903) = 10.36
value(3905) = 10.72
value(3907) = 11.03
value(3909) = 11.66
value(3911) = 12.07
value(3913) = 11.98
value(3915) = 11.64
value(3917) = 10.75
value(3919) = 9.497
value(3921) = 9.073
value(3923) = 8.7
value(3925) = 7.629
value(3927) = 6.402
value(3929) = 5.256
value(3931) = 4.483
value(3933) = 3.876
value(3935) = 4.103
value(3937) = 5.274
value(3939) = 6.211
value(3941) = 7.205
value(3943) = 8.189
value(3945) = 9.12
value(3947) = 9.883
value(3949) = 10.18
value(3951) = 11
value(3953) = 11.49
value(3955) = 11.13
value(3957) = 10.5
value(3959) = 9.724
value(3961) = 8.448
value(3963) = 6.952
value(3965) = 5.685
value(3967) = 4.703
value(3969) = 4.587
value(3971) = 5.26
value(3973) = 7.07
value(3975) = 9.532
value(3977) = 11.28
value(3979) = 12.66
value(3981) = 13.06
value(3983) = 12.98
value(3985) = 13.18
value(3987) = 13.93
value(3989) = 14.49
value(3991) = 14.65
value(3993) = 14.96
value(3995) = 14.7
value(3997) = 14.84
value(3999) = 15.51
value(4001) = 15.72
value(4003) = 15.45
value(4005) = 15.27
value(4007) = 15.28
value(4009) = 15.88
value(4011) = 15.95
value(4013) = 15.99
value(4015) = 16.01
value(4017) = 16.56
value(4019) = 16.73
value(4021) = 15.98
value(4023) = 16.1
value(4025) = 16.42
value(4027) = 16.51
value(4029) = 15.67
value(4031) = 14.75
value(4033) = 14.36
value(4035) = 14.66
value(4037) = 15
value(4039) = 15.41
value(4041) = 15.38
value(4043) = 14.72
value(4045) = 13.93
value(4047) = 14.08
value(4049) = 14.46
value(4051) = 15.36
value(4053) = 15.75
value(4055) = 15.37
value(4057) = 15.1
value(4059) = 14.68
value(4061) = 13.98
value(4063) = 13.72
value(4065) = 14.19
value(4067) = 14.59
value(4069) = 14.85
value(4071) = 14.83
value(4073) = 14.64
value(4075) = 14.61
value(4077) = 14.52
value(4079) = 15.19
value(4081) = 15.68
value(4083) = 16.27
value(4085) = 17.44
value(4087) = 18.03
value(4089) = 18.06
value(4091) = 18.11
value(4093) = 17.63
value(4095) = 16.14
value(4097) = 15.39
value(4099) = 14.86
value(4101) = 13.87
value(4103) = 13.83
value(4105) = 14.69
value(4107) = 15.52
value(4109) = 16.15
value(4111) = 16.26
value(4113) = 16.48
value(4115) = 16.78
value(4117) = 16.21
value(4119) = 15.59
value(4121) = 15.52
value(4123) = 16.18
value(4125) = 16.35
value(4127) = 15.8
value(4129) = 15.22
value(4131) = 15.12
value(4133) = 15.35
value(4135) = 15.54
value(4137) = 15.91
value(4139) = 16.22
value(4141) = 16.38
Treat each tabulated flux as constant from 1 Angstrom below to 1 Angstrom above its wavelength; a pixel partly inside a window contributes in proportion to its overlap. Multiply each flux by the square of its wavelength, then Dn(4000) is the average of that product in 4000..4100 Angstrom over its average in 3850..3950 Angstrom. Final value 2.00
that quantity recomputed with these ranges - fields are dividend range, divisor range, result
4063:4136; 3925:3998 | 1.79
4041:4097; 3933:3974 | 2.11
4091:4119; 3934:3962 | 1.95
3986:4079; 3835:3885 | 2.27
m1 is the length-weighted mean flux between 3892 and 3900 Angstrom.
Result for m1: 10.1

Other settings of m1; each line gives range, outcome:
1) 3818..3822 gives 7.01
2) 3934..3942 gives 5.7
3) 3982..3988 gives 13.4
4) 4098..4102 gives 14.4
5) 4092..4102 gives 15.6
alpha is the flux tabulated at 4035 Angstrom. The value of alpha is 14.66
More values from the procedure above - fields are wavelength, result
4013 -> 15.99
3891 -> 9.305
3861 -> 6.97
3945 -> 9.12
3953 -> 11.49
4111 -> 16.26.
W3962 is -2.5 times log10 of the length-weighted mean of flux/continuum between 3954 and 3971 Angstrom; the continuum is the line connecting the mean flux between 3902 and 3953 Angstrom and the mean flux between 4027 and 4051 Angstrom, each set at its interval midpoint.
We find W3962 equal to 0.36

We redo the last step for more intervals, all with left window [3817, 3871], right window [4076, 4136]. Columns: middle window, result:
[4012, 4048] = -0.17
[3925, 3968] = 0.33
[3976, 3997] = -0.17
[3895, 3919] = -0.22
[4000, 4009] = -0.25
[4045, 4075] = -0.03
